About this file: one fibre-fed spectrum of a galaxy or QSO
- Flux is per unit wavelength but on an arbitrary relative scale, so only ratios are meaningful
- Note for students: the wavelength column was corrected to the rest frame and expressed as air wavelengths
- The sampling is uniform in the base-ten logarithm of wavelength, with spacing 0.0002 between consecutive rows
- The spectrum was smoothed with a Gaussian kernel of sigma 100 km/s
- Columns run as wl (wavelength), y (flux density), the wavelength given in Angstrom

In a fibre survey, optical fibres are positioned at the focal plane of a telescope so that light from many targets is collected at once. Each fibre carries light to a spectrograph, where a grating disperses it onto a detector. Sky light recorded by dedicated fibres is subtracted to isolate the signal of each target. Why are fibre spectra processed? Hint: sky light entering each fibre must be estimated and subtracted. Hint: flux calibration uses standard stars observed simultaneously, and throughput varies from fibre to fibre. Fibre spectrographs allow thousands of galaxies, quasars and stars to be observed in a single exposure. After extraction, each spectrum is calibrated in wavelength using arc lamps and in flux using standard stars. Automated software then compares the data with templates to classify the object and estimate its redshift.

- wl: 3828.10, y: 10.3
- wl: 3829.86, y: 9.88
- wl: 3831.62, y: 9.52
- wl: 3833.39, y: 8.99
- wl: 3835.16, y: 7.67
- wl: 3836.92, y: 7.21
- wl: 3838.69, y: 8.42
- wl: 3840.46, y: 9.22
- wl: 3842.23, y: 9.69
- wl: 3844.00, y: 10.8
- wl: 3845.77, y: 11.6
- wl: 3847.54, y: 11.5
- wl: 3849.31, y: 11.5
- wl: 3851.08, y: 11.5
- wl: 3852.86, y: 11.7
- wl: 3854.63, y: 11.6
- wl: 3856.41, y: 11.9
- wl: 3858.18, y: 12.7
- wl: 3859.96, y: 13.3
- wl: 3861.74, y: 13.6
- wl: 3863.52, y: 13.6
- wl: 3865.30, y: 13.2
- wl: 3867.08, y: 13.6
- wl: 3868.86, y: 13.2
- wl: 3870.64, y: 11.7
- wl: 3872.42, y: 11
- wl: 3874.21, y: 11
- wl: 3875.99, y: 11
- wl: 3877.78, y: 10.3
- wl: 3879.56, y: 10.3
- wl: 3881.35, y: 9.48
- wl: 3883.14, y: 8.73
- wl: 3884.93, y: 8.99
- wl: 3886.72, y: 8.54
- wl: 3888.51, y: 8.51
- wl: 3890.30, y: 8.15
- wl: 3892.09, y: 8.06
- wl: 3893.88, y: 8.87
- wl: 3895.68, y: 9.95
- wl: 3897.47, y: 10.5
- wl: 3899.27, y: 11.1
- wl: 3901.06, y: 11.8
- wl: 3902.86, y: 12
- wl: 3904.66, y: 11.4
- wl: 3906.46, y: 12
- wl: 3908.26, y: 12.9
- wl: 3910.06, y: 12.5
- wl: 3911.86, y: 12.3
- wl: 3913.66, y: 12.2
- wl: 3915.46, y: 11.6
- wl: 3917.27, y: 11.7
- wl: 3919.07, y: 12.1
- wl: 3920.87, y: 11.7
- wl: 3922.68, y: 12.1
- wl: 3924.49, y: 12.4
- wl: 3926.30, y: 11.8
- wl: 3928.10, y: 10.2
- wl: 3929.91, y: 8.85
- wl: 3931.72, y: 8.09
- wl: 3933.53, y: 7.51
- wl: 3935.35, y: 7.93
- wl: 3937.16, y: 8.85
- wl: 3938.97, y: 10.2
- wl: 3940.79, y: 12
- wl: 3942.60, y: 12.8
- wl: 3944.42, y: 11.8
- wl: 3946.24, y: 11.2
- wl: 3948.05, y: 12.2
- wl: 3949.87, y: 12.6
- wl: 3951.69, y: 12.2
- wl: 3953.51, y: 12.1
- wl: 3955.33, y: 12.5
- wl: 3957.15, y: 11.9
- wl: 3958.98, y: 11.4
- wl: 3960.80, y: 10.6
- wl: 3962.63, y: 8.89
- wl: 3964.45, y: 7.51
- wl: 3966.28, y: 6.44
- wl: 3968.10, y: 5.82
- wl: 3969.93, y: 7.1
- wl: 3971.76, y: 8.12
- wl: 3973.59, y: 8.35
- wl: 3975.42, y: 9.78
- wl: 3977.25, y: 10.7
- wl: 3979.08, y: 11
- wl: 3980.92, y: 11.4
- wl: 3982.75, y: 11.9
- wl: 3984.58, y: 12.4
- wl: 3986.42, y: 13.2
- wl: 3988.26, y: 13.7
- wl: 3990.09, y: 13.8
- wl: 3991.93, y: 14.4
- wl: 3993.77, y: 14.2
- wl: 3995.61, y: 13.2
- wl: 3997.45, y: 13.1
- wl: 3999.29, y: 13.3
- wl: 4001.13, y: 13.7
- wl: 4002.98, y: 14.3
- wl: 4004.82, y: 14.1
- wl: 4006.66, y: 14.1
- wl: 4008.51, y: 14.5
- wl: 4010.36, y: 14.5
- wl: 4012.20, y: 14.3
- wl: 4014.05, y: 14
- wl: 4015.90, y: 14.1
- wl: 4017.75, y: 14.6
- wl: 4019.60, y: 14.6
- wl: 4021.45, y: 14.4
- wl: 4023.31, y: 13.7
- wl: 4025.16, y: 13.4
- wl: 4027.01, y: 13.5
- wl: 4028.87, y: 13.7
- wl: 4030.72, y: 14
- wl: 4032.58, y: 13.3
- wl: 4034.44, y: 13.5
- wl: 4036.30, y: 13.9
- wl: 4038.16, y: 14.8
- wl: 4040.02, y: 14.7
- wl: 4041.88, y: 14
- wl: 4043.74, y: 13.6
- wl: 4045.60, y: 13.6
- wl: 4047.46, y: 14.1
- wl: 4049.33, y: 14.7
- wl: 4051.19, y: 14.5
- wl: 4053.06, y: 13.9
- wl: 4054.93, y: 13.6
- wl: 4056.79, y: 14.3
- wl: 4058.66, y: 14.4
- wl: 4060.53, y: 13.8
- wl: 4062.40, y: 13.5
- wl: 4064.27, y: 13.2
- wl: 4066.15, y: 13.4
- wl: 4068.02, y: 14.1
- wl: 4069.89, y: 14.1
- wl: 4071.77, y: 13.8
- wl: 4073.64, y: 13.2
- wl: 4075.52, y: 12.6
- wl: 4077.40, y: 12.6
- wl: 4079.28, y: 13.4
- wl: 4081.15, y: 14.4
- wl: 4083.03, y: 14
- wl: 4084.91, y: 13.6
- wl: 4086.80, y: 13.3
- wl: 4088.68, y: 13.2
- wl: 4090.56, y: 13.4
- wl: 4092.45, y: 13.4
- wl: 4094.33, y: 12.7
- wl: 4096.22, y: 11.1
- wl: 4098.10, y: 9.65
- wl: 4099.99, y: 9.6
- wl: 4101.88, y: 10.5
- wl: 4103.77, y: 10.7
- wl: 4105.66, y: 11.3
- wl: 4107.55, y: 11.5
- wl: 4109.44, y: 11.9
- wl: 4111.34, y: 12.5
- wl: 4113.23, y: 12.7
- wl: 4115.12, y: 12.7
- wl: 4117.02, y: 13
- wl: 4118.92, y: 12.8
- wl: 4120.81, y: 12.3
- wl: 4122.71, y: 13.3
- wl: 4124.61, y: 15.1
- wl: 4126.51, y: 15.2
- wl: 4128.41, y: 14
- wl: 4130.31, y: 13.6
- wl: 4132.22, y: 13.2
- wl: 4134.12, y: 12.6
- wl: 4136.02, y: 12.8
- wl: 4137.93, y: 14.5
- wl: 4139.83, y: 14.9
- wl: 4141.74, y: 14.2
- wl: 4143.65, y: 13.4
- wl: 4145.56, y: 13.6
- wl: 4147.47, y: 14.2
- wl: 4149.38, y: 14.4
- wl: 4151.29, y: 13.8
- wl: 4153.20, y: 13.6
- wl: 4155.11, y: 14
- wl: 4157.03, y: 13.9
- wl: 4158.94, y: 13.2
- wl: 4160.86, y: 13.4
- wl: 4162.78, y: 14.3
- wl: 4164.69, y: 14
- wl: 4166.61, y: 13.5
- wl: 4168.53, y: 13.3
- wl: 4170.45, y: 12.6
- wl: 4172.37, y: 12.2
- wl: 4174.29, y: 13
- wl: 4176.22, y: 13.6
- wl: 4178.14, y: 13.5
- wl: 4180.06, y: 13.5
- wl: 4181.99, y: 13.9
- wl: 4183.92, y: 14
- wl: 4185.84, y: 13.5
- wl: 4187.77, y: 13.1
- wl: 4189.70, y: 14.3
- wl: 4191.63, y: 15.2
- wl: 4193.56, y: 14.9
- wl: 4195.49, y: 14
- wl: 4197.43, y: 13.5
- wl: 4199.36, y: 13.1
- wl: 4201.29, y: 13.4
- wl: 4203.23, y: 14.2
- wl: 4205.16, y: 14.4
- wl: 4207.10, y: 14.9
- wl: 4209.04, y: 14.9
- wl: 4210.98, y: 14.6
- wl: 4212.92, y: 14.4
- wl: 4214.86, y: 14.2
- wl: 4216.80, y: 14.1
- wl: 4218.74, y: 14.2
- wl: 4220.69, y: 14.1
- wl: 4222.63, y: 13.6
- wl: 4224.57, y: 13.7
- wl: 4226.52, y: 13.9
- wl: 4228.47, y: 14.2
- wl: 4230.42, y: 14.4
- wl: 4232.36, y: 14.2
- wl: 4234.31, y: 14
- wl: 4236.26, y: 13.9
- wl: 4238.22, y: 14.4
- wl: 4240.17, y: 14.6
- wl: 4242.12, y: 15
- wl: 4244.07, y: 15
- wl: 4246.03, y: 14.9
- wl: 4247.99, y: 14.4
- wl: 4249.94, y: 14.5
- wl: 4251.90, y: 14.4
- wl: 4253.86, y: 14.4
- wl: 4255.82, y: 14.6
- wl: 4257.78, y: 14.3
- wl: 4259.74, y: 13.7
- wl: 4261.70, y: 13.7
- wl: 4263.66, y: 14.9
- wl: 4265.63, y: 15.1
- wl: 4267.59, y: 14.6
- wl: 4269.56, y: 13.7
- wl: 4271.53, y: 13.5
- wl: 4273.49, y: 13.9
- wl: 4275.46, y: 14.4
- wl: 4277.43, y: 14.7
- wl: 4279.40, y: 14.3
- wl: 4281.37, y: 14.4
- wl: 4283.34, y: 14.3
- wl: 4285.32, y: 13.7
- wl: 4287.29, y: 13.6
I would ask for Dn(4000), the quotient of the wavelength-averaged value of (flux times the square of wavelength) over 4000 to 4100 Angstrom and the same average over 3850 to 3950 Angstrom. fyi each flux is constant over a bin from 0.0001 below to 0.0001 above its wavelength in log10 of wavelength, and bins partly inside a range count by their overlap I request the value 1.3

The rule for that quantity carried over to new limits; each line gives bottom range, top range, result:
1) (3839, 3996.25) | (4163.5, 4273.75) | 1.48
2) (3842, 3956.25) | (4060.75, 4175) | 1.32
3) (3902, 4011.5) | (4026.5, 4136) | 1.22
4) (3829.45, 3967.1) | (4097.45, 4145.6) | 1.32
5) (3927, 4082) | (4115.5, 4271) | 1.23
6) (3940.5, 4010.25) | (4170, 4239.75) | 1.34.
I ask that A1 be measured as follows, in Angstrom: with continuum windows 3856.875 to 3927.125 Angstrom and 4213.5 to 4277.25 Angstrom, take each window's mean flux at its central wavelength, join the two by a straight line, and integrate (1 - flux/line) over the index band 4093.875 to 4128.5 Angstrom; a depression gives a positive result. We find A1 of 2.51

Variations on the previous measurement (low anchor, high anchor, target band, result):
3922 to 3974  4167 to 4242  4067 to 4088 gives -2.6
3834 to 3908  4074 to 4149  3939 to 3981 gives 4.4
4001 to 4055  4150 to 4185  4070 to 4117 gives 4.7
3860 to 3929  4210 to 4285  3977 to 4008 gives -2.8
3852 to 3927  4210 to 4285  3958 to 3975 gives 5.2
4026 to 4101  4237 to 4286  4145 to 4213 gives 0.8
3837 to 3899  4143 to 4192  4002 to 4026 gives -4.0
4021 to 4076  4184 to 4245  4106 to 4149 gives 2.0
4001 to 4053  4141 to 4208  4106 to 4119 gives 1.4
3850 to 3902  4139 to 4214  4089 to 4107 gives 2.3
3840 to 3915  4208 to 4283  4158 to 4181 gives 0.5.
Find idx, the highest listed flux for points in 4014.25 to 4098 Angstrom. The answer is 14.8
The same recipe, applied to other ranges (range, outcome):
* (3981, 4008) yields 14.4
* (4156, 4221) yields 15.2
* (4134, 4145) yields 14.9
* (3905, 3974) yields 12.9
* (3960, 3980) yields 11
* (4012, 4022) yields 14.6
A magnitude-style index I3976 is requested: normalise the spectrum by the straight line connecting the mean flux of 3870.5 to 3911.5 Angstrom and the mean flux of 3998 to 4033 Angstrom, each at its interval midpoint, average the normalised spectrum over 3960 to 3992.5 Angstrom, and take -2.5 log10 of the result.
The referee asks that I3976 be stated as 0.25 mag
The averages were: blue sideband 10.4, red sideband 14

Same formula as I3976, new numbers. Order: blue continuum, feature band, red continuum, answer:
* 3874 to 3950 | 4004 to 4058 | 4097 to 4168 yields -0.18 mag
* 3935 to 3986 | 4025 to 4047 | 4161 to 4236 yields -0.20 mag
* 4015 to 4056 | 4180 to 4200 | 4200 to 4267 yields 0.02 mag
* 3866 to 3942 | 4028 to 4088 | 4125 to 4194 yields -0.11 mag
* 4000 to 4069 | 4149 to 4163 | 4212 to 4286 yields 0.03 mag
